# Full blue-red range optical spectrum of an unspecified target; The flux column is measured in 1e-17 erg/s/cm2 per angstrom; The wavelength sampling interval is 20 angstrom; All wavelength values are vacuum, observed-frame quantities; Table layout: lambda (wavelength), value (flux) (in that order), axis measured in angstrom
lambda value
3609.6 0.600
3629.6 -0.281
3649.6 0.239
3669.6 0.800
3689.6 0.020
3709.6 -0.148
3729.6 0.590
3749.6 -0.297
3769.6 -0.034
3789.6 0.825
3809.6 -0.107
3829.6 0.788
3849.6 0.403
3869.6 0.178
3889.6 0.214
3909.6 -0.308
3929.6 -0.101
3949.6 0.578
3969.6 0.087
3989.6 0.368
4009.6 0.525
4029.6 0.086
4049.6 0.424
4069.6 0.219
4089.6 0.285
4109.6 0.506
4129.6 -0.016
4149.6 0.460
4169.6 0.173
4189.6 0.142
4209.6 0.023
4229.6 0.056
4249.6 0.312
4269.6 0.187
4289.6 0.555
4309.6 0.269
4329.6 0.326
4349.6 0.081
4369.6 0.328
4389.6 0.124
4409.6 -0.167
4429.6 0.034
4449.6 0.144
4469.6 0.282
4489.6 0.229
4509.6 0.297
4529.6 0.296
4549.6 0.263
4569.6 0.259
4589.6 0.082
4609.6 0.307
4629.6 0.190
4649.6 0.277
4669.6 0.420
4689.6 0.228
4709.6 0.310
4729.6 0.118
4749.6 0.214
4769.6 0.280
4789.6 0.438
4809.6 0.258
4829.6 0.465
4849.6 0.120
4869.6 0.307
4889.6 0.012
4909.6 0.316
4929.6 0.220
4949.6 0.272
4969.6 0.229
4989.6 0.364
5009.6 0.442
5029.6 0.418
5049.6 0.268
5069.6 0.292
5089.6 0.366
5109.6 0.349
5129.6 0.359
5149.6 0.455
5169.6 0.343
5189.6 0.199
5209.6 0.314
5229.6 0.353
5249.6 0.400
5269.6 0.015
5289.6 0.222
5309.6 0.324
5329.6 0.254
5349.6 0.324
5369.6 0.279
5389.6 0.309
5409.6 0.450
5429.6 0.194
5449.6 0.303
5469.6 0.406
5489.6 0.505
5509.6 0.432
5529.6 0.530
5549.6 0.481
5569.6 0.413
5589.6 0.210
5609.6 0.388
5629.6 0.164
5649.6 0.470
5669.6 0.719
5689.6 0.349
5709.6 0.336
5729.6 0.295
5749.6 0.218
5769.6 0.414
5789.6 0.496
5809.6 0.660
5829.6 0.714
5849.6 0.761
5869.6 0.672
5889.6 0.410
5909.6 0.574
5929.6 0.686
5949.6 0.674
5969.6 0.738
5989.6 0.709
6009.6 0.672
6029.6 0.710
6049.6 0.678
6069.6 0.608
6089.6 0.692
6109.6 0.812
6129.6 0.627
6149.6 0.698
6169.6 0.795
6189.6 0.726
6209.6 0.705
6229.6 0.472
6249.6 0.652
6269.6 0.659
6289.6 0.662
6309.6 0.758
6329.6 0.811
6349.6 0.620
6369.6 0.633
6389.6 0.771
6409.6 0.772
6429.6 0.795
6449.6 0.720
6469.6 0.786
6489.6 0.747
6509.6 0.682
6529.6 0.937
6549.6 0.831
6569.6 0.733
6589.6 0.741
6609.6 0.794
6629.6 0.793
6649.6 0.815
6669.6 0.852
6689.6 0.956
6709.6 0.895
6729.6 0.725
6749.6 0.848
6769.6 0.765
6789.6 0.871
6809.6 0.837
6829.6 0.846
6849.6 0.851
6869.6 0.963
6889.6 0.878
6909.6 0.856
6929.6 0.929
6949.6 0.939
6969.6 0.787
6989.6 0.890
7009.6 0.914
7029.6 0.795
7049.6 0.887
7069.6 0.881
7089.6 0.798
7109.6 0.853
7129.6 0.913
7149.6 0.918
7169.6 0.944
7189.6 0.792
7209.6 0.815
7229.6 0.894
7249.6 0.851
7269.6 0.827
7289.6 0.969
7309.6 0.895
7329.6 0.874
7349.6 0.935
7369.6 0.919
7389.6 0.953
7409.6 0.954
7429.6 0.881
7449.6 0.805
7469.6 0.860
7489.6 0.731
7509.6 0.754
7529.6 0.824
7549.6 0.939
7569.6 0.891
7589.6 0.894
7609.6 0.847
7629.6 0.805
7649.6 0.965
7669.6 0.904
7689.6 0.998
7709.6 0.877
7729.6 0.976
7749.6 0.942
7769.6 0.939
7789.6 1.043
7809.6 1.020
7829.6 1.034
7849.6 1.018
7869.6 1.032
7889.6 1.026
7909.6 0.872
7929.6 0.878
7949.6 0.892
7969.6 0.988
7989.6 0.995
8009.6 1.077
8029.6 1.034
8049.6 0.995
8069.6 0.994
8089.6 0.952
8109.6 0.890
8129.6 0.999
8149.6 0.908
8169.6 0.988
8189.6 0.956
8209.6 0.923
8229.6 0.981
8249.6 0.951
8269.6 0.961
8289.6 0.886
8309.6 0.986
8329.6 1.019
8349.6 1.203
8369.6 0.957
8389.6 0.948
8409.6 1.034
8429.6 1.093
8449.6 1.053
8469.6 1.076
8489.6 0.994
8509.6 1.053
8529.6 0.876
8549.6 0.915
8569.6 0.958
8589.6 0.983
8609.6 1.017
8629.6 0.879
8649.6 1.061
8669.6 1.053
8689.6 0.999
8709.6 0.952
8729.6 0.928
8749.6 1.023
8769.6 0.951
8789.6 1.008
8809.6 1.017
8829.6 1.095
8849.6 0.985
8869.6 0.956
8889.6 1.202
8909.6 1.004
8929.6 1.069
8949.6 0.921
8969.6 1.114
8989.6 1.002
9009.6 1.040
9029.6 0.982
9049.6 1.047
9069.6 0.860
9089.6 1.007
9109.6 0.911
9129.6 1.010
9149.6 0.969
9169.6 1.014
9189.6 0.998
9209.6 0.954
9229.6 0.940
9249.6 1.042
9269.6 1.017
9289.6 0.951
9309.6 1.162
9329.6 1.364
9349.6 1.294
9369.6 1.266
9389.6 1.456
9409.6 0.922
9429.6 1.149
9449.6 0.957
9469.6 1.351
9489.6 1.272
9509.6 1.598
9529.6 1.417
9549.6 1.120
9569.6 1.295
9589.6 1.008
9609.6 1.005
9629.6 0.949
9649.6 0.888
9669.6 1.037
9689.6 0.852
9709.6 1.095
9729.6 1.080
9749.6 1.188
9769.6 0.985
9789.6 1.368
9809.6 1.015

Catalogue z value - 0.45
